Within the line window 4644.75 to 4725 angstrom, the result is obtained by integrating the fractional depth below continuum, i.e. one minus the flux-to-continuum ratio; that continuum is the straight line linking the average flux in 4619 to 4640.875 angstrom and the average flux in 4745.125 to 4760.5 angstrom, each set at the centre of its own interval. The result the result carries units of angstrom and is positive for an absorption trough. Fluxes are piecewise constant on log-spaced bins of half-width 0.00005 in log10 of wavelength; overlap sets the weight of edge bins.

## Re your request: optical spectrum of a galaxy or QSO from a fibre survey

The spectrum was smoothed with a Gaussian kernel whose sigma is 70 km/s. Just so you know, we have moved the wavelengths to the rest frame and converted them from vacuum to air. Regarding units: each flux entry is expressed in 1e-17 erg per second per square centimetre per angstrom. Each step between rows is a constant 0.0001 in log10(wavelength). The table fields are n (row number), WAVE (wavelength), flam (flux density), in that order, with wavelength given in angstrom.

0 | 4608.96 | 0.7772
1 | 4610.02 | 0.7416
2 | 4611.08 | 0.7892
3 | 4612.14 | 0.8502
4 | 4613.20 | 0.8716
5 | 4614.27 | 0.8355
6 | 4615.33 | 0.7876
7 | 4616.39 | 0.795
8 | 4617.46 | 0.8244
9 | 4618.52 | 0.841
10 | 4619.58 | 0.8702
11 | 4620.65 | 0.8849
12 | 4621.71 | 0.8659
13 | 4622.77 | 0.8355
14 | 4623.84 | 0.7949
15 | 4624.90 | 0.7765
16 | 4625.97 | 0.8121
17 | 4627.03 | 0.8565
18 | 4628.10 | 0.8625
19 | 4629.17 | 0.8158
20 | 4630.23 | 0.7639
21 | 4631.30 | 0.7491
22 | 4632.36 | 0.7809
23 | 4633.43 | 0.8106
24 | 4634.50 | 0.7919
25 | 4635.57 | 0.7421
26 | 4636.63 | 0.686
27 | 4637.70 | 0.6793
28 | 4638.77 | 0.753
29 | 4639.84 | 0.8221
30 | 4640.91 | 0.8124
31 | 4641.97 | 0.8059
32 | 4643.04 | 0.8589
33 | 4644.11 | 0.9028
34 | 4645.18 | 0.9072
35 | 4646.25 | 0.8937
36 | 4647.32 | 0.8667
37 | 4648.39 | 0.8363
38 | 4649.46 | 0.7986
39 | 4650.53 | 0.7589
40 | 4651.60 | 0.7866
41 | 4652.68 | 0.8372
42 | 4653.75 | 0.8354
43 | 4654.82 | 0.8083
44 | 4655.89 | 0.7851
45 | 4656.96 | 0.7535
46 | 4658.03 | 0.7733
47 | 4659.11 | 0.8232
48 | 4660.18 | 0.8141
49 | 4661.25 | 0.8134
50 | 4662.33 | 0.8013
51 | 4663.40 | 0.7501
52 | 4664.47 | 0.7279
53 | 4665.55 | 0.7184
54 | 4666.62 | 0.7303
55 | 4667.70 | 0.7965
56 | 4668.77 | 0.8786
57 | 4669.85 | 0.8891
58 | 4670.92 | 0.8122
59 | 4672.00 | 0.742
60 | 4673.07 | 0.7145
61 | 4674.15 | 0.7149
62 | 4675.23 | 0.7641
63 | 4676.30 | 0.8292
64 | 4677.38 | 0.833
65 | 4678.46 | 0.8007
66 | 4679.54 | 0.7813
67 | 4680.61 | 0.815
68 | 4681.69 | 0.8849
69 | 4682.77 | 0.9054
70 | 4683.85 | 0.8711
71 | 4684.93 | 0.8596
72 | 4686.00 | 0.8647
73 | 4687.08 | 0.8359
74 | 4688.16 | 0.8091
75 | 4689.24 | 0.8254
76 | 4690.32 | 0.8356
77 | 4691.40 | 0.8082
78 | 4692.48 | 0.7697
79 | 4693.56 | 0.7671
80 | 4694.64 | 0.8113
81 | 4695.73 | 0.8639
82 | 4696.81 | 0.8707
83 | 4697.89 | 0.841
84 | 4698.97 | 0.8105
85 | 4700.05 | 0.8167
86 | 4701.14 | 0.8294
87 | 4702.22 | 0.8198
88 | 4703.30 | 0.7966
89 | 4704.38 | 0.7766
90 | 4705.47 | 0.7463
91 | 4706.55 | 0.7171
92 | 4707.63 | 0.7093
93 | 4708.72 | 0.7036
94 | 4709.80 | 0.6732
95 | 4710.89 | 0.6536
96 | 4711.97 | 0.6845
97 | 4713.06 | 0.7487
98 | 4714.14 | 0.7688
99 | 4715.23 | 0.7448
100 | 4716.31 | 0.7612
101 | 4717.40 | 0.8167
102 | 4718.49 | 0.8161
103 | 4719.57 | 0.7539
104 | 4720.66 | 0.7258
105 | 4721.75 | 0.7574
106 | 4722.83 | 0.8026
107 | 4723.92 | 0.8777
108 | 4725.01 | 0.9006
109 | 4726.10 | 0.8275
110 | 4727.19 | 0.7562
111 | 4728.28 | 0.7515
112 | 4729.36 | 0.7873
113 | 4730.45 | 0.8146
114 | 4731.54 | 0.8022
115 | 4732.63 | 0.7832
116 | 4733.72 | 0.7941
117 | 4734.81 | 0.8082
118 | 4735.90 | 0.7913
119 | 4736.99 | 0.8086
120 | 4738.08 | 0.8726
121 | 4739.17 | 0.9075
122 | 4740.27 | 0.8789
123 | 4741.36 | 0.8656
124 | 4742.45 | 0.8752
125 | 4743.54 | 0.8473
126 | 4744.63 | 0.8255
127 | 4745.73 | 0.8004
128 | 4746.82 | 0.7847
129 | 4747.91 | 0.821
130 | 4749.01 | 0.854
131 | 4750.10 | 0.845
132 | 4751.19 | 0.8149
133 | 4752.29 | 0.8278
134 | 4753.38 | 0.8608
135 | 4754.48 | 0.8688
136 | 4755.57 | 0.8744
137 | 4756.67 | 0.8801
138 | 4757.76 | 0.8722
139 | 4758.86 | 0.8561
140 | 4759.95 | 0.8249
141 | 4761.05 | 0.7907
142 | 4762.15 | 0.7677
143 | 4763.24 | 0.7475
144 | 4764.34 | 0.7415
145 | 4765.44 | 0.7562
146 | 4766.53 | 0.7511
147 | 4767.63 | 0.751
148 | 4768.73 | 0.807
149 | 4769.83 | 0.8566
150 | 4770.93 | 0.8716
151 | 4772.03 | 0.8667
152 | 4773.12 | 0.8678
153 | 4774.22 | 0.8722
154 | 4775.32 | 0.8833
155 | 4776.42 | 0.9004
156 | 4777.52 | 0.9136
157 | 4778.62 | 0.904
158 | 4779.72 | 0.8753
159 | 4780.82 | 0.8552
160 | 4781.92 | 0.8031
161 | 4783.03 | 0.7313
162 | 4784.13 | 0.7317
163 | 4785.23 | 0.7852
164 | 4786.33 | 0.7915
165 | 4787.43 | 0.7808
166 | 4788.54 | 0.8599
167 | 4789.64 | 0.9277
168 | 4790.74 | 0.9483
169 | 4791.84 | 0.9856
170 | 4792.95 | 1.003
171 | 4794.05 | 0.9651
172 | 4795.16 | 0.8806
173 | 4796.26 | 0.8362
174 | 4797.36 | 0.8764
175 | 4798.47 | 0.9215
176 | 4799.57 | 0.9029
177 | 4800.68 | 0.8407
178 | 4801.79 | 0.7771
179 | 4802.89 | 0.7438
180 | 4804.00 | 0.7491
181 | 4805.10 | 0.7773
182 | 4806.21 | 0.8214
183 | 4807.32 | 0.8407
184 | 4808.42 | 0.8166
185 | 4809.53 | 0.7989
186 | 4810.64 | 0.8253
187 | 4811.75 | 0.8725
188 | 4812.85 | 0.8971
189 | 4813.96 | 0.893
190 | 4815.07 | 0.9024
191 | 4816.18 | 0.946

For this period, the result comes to 2.0 angstrom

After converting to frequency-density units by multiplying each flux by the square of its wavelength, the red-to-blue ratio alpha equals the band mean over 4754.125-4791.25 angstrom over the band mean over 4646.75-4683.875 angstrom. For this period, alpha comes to 1.1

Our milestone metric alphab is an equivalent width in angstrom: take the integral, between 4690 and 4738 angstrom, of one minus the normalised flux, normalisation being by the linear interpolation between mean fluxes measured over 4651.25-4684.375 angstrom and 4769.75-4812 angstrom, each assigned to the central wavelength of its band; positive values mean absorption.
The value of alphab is 2.0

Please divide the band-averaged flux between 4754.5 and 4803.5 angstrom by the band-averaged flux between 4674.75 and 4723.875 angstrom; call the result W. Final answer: 1.06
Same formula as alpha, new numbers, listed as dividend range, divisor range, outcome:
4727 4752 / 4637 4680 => 1.06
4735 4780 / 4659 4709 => 1.08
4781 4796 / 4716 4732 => 1.11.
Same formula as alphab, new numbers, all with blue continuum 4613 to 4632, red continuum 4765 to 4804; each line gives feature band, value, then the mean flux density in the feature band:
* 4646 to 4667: 0.9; 0.795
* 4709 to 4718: 1.2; 0.731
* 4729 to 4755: 0.4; 0.831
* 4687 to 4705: 0.4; 0.816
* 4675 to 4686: -0.1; 0.838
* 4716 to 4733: 0.9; 0.796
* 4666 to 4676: 0.6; 0.783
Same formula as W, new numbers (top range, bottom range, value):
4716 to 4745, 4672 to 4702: 1.00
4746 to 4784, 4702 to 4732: 1.08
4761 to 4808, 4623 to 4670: 1.05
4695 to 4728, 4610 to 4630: 0.94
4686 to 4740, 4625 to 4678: 0.99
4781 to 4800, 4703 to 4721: 1.17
